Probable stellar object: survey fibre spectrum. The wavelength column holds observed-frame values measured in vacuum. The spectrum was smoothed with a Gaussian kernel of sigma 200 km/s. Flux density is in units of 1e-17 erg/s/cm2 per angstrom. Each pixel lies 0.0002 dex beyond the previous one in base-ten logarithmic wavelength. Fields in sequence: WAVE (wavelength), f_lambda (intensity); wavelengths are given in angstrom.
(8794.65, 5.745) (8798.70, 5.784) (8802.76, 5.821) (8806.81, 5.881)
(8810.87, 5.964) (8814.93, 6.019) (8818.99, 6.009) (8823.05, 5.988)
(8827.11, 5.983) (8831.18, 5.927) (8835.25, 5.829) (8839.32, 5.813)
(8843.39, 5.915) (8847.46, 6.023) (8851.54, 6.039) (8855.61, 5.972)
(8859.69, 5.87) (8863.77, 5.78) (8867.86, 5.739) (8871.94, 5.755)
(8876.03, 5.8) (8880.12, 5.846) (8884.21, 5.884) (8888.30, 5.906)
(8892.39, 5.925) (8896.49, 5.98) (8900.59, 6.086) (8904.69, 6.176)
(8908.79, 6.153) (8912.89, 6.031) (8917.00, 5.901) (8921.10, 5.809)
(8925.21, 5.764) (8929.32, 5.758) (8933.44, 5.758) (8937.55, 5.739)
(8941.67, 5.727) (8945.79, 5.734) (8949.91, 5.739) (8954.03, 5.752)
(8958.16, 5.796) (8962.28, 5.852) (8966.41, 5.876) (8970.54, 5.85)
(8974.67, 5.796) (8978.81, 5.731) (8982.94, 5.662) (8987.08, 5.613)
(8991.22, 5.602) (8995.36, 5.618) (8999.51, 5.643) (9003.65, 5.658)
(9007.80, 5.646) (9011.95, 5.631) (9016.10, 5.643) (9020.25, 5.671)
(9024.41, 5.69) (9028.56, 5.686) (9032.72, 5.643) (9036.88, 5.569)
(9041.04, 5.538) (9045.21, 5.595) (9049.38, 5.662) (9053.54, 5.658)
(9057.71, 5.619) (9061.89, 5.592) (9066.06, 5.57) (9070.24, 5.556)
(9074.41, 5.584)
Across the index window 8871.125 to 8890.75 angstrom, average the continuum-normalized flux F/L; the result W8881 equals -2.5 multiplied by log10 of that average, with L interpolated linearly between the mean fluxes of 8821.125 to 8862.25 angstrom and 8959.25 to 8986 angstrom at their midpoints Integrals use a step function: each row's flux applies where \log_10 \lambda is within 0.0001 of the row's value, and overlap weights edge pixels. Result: 0.01 mag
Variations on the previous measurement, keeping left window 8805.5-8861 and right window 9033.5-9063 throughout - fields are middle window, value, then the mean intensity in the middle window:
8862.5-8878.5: 0.022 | 5.77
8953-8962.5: -0.009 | 5.8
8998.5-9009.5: 0.005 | 5.65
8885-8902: -0.021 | 5.96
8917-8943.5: 0.004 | 5.77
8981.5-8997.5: 0.015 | 5.62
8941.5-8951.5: 0.006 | 5.73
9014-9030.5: -0.005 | 5.67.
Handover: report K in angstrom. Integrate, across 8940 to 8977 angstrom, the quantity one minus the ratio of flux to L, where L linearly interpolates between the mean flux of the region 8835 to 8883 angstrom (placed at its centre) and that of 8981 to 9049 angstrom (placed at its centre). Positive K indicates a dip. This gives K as -0.5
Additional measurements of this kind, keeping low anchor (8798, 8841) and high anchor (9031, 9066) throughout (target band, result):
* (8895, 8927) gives -1.1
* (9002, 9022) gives 0.0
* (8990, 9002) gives 0.1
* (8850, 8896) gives -0.2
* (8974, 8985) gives 0.0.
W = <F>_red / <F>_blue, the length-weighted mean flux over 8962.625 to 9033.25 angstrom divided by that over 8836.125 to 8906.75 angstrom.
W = 0.96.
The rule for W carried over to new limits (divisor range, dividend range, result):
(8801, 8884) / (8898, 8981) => 0.99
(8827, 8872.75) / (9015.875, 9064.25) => 0.96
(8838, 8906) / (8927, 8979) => 0.98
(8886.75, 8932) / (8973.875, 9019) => 0.95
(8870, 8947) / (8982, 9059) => 0.96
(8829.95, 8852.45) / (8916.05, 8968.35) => 0.98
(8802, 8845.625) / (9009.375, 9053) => 0.95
